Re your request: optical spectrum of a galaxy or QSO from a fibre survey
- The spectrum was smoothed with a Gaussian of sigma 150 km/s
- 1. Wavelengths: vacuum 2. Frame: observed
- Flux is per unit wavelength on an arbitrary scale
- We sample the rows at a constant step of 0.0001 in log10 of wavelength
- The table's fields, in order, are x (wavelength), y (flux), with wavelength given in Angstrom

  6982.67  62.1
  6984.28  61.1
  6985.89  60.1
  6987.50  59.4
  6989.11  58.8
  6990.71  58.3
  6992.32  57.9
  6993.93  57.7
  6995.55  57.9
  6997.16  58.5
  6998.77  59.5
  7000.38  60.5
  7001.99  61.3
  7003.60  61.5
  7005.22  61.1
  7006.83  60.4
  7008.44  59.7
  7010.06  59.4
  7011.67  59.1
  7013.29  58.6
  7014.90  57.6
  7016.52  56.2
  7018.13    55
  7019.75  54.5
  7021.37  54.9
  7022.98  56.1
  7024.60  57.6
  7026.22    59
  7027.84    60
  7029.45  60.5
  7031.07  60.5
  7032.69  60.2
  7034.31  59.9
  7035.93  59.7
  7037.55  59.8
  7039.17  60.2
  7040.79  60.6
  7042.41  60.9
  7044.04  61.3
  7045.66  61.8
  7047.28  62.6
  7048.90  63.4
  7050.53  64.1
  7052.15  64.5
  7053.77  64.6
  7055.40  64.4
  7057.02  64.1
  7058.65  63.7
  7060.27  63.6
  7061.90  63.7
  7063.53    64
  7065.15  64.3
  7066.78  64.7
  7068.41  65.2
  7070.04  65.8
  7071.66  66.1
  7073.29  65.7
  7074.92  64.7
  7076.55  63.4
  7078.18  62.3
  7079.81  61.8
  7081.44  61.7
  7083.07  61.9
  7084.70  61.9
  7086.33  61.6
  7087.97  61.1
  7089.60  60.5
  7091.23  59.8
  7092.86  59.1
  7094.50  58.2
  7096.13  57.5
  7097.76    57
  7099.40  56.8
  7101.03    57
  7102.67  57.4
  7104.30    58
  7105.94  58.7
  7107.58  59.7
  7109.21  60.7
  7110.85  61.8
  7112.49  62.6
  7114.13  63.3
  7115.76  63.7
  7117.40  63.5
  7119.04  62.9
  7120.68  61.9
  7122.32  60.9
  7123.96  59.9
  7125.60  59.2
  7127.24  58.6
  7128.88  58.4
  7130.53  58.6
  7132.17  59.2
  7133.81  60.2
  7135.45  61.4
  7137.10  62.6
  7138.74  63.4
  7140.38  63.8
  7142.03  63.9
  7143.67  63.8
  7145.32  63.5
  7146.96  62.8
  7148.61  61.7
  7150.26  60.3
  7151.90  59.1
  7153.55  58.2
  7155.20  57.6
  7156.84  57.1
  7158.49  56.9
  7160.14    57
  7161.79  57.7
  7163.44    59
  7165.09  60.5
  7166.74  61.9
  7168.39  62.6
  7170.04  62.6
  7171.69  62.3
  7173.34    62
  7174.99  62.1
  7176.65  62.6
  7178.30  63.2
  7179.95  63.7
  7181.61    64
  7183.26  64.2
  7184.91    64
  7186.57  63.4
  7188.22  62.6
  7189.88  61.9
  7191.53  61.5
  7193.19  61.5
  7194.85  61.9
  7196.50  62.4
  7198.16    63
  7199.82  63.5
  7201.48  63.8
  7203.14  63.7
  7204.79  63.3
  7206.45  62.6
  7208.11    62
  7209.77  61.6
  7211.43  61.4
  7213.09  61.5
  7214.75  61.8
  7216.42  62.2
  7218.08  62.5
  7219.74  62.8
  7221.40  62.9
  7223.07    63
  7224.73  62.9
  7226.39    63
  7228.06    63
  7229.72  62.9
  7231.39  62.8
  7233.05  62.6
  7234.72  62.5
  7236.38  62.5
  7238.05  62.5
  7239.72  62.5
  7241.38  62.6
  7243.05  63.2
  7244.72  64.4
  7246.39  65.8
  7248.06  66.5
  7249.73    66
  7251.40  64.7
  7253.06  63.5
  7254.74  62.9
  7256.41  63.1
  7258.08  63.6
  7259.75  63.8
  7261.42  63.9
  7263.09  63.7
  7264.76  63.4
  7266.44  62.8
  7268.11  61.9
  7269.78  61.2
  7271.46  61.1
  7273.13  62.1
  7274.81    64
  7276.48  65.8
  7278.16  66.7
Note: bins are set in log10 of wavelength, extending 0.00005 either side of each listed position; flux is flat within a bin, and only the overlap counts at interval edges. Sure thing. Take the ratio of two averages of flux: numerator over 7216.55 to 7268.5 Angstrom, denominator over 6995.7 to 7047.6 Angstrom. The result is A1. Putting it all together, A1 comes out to 1.1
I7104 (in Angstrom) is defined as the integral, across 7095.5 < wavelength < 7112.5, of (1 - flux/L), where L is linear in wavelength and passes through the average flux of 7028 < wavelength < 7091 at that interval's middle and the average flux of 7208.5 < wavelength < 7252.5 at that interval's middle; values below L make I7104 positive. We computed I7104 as 1.1 Angstrom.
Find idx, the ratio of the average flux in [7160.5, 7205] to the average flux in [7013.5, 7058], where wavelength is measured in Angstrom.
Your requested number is 1.04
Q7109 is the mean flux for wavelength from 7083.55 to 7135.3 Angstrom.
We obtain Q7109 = 60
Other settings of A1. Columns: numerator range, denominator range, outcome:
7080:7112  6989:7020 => 1.01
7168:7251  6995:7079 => 1.03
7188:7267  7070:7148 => 1.03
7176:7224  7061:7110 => 1.02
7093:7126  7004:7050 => 1.01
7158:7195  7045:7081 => 0.96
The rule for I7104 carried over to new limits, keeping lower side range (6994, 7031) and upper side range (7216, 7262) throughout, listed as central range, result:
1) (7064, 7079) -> -1.21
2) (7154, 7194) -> 0.47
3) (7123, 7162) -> 0.70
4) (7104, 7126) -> -0.20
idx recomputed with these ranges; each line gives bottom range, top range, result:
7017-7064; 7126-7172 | 0.99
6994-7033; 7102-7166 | 1.03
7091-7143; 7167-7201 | 1.04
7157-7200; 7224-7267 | 1.03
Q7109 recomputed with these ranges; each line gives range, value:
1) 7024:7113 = 61.5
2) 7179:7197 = 62.9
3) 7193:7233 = 62.6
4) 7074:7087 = 62.5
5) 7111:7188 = 61.4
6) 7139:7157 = 61.3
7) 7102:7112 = 59.5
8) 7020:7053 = 60.3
